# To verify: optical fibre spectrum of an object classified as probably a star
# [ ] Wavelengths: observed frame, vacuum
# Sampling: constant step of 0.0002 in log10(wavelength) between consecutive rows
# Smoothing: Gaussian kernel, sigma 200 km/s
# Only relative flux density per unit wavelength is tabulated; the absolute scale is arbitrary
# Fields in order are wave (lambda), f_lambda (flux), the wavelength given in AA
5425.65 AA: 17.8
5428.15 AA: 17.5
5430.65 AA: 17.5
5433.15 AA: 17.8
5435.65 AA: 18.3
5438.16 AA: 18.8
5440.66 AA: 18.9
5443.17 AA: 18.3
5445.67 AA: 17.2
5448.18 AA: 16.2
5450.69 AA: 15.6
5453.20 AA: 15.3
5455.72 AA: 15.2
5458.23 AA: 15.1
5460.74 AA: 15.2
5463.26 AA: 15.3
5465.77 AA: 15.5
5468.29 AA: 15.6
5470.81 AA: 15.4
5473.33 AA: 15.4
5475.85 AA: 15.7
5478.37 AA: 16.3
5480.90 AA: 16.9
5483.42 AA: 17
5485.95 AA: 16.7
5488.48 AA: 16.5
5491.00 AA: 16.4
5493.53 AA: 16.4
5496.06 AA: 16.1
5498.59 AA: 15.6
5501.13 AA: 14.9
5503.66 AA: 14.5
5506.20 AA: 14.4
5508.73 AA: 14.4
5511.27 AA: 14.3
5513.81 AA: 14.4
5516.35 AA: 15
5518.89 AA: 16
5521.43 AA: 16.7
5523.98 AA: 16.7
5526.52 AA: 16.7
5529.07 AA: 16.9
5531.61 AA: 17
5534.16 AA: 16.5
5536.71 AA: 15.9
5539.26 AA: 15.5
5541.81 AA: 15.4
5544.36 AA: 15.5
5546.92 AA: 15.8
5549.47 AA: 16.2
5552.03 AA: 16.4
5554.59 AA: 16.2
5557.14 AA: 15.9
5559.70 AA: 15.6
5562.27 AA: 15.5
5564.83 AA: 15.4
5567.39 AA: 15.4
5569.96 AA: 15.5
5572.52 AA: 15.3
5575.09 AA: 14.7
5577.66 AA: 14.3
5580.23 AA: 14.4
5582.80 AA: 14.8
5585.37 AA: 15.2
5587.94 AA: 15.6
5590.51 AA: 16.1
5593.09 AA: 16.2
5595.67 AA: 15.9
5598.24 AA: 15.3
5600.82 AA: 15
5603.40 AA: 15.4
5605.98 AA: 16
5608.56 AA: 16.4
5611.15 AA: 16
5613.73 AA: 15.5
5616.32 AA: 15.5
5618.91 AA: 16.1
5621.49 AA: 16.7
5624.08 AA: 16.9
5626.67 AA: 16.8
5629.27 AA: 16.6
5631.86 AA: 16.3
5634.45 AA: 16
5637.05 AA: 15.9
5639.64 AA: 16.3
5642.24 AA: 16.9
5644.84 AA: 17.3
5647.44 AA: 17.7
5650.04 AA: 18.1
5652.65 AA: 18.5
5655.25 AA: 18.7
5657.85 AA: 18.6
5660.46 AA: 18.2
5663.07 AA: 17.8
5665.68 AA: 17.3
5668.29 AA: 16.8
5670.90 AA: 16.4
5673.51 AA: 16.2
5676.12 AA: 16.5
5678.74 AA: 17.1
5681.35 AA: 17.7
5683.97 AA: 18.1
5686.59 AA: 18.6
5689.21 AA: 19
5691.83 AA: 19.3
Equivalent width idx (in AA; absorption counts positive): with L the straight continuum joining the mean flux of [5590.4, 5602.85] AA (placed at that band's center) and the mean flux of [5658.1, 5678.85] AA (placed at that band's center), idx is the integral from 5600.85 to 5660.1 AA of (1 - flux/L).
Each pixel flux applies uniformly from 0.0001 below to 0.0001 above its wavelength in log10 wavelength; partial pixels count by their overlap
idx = -1.4 AA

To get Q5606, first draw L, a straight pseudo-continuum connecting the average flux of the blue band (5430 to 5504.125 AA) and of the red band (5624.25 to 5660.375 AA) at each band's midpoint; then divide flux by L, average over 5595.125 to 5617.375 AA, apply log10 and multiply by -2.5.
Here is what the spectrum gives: 0.09 mag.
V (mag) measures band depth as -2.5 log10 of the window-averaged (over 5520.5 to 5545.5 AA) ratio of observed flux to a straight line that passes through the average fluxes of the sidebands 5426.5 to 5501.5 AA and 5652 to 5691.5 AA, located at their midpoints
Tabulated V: 0.04 mag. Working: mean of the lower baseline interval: 16.4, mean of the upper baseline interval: 17.7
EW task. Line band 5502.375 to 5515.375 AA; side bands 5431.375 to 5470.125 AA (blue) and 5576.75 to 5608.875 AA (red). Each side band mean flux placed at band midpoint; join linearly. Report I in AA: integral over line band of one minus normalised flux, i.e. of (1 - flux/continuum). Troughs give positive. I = 1.4 AA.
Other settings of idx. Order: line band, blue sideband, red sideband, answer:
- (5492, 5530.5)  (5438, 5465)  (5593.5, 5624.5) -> 1.5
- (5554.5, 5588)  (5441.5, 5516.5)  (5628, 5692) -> 2.7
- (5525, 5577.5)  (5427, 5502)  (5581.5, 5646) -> 1.2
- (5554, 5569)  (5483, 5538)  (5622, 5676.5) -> 0.6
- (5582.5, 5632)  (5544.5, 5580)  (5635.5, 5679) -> 1.3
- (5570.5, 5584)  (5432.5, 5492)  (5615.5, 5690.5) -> 1.7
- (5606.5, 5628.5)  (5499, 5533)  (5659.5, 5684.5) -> 0.5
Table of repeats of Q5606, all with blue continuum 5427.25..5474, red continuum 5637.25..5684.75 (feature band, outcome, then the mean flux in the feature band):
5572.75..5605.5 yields 0.12 mag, 15.3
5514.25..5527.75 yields 0.05 mag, 16.1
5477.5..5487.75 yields 0.00 mag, 16.7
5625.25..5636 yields 0.06 mag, 16.4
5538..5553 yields 0.08 mag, 15.8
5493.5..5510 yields 0.11 mag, 15.1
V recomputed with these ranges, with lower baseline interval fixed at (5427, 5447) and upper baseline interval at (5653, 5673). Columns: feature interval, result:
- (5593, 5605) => 0.148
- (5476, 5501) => 0.103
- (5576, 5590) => 0.191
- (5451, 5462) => 0.182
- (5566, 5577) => 0.175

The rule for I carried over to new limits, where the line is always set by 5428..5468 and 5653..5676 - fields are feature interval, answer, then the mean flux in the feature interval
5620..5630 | 0.3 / 16.7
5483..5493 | 0.1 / 16.6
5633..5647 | 0.7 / 16.6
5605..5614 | 0.7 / 16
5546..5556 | 0.5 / 16.2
